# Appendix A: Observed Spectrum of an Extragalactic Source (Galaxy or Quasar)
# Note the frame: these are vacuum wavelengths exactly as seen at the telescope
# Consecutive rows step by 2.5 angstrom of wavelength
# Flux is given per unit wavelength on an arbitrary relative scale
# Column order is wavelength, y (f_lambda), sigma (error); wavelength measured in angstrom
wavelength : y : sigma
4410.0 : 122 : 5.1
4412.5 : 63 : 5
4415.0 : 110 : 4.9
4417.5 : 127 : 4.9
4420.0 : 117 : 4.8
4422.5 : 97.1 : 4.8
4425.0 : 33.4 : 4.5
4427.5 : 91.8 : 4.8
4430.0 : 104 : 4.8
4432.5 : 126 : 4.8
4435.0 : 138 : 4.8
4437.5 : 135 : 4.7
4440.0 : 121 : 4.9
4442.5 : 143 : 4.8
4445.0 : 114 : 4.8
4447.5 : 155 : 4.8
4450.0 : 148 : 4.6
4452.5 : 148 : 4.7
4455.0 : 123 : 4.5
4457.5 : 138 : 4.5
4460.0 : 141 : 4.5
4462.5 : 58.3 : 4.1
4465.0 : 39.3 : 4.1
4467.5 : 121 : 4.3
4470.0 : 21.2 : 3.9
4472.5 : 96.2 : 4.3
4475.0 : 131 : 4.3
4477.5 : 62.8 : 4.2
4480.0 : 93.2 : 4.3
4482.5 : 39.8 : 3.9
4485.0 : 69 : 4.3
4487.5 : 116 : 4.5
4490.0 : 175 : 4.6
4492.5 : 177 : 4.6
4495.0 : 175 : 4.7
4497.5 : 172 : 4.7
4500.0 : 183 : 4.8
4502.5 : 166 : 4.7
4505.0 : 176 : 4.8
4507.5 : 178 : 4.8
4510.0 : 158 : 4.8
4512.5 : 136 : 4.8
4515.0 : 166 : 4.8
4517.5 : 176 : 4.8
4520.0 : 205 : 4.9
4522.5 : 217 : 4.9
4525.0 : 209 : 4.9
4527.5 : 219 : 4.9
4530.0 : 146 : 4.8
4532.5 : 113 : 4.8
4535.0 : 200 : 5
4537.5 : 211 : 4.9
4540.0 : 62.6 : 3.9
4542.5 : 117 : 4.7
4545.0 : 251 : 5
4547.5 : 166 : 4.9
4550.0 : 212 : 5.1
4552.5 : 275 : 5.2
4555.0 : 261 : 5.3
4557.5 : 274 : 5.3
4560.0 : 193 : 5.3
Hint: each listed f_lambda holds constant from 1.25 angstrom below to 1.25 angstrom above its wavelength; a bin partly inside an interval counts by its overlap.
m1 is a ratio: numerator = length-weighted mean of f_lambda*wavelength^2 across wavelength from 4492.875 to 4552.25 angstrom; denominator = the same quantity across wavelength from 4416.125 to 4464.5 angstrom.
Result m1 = 1.55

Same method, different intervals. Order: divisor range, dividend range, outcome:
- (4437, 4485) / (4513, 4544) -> 1.66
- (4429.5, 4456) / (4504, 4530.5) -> 1.41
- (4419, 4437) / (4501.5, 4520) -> 1.70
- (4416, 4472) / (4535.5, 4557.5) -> 1.88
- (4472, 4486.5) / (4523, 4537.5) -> 2.28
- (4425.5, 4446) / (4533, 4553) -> 1.60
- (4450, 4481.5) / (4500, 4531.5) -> 1.84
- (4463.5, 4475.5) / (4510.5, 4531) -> 2.40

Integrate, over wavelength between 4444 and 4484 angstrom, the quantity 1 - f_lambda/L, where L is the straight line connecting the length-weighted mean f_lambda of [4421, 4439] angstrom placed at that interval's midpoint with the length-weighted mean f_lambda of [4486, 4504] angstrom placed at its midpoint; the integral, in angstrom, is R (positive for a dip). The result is 9.3 angstrom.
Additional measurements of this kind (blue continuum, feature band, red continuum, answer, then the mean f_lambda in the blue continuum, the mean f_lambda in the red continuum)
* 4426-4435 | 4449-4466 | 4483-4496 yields 0.9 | 109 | 136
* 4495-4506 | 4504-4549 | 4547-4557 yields 7.0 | 174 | 237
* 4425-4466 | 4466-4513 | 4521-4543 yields 5.6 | 118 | 168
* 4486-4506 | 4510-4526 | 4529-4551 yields -1.7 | 166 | 164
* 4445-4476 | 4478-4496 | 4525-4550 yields 2.0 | 110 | 170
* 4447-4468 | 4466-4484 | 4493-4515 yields 7.4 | 118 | 168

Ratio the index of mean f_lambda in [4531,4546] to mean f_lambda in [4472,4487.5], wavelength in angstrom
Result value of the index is 1.87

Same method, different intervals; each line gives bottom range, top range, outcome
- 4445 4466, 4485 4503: 1.34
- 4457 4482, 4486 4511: 1.91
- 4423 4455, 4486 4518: 1.36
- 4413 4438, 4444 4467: 1.12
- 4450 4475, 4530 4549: 1.56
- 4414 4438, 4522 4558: 1.81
